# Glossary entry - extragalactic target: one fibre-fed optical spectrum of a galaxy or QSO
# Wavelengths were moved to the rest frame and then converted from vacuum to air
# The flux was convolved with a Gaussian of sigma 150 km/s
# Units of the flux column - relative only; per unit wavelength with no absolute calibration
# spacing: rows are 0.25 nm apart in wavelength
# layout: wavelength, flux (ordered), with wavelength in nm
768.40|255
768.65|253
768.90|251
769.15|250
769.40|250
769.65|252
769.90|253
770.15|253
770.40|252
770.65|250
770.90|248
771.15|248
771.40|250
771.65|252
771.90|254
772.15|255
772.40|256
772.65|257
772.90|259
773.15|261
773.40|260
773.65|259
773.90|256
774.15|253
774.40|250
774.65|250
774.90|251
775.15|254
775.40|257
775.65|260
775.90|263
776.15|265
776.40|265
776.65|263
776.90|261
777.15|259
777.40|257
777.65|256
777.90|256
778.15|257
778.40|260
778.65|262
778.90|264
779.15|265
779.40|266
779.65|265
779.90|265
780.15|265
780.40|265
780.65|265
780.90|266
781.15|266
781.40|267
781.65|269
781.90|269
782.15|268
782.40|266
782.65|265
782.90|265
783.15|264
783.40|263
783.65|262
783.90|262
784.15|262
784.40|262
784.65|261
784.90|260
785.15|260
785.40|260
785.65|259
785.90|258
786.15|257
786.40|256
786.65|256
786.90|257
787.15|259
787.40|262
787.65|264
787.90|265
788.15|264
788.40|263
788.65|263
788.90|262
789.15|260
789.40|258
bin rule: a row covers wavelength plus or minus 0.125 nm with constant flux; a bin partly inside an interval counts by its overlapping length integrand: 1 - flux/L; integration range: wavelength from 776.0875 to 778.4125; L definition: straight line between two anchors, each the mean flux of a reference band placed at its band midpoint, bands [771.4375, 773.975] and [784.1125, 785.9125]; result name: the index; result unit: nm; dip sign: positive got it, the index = -0.016 nm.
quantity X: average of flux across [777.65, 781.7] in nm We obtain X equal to 264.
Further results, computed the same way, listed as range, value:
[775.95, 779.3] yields 261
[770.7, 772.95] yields 253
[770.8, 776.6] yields 256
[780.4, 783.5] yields 266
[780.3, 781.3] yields 266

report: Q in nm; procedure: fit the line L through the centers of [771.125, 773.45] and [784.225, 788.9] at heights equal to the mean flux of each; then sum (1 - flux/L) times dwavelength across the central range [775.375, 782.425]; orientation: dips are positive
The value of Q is -0.15 nm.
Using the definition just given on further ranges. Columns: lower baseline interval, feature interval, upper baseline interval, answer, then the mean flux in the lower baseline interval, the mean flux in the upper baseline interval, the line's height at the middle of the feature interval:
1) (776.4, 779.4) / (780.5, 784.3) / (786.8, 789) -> -0.058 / 260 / 262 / 261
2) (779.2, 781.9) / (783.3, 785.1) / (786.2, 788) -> 0.006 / 266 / 260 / 262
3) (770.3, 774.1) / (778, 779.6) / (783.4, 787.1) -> -0.033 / 254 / 260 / 257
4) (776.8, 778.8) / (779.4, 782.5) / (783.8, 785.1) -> -0.077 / 259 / 261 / 260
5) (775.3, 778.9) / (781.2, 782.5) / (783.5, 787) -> -0.040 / 260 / 259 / 260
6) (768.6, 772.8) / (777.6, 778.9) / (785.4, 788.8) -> -0.016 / 252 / 260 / 256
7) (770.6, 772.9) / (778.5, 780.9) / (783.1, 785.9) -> -0.063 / 253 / 261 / 258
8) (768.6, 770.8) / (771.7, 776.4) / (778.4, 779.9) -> 0.008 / 251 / 264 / 257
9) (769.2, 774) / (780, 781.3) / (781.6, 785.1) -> -0.019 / 254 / 264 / 262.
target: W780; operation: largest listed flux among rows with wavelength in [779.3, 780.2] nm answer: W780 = 266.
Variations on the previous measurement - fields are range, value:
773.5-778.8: 265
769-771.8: 253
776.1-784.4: 269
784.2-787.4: 262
